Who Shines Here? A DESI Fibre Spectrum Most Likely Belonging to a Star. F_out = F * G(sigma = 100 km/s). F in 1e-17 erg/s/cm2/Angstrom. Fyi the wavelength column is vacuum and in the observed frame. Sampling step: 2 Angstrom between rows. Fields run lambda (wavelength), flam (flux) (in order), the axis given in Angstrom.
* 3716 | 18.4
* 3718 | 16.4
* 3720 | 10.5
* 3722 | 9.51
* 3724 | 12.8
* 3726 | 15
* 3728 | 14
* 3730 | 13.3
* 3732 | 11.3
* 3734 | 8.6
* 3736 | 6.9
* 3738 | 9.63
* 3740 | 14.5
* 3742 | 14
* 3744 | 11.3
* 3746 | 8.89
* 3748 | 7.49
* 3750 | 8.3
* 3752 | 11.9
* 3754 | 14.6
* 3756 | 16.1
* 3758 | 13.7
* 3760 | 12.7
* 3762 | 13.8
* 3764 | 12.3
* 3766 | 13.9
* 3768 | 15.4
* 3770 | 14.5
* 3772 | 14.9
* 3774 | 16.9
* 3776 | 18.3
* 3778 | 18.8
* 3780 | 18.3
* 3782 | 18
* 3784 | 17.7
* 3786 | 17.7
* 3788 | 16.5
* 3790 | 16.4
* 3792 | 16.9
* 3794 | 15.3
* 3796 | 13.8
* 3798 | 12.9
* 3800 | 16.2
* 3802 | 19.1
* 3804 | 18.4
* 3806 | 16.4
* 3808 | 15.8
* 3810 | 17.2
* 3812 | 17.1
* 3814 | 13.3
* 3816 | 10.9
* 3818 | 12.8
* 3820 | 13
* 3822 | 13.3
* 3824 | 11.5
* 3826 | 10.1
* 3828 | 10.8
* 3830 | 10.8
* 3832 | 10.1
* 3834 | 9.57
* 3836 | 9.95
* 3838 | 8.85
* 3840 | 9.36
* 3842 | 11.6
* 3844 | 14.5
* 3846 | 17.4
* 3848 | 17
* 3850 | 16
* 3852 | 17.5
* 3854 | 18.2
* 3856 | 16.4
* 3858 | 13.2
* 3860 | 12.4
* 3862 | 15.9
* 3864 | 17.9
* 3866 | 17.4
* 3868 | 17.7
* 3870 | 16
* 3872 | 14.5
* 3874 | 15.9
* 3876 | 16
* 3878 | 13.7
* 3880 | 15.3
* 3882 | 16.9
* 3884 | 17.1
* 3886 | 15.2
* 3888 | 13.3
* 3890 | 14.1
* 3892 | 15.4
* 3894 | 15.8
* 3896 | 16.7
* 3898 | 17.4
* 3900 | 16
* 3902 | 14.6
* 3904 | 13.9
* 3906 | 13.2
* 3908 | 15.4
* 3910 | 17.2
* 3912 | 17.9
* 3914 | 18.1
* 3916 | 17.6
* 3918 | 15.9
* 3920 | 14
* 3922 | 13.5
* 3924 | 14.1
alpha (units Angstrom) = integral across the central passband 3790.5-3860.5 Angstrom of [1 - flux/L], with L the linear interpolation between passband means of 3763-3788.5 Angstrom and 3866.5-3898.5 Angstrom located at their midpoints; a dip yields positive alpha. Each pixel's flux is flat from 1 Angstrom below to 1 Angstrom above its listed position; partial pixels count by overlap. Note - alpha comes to 9.2 Angstrom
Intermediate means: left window 16.4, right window 15.7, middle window 14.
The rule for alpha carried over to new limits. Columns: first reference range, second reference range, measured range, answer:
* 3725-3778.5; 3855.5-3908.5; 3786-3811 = -4.4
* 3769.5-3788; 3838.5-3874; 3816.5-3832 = 4.4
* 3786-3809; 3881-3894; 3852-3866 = -0.3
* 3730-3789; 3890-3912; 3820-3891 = 4.1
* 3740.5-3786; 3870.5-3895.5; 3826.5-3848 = 4.9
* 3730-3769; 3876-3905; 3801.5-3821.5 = -2.7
